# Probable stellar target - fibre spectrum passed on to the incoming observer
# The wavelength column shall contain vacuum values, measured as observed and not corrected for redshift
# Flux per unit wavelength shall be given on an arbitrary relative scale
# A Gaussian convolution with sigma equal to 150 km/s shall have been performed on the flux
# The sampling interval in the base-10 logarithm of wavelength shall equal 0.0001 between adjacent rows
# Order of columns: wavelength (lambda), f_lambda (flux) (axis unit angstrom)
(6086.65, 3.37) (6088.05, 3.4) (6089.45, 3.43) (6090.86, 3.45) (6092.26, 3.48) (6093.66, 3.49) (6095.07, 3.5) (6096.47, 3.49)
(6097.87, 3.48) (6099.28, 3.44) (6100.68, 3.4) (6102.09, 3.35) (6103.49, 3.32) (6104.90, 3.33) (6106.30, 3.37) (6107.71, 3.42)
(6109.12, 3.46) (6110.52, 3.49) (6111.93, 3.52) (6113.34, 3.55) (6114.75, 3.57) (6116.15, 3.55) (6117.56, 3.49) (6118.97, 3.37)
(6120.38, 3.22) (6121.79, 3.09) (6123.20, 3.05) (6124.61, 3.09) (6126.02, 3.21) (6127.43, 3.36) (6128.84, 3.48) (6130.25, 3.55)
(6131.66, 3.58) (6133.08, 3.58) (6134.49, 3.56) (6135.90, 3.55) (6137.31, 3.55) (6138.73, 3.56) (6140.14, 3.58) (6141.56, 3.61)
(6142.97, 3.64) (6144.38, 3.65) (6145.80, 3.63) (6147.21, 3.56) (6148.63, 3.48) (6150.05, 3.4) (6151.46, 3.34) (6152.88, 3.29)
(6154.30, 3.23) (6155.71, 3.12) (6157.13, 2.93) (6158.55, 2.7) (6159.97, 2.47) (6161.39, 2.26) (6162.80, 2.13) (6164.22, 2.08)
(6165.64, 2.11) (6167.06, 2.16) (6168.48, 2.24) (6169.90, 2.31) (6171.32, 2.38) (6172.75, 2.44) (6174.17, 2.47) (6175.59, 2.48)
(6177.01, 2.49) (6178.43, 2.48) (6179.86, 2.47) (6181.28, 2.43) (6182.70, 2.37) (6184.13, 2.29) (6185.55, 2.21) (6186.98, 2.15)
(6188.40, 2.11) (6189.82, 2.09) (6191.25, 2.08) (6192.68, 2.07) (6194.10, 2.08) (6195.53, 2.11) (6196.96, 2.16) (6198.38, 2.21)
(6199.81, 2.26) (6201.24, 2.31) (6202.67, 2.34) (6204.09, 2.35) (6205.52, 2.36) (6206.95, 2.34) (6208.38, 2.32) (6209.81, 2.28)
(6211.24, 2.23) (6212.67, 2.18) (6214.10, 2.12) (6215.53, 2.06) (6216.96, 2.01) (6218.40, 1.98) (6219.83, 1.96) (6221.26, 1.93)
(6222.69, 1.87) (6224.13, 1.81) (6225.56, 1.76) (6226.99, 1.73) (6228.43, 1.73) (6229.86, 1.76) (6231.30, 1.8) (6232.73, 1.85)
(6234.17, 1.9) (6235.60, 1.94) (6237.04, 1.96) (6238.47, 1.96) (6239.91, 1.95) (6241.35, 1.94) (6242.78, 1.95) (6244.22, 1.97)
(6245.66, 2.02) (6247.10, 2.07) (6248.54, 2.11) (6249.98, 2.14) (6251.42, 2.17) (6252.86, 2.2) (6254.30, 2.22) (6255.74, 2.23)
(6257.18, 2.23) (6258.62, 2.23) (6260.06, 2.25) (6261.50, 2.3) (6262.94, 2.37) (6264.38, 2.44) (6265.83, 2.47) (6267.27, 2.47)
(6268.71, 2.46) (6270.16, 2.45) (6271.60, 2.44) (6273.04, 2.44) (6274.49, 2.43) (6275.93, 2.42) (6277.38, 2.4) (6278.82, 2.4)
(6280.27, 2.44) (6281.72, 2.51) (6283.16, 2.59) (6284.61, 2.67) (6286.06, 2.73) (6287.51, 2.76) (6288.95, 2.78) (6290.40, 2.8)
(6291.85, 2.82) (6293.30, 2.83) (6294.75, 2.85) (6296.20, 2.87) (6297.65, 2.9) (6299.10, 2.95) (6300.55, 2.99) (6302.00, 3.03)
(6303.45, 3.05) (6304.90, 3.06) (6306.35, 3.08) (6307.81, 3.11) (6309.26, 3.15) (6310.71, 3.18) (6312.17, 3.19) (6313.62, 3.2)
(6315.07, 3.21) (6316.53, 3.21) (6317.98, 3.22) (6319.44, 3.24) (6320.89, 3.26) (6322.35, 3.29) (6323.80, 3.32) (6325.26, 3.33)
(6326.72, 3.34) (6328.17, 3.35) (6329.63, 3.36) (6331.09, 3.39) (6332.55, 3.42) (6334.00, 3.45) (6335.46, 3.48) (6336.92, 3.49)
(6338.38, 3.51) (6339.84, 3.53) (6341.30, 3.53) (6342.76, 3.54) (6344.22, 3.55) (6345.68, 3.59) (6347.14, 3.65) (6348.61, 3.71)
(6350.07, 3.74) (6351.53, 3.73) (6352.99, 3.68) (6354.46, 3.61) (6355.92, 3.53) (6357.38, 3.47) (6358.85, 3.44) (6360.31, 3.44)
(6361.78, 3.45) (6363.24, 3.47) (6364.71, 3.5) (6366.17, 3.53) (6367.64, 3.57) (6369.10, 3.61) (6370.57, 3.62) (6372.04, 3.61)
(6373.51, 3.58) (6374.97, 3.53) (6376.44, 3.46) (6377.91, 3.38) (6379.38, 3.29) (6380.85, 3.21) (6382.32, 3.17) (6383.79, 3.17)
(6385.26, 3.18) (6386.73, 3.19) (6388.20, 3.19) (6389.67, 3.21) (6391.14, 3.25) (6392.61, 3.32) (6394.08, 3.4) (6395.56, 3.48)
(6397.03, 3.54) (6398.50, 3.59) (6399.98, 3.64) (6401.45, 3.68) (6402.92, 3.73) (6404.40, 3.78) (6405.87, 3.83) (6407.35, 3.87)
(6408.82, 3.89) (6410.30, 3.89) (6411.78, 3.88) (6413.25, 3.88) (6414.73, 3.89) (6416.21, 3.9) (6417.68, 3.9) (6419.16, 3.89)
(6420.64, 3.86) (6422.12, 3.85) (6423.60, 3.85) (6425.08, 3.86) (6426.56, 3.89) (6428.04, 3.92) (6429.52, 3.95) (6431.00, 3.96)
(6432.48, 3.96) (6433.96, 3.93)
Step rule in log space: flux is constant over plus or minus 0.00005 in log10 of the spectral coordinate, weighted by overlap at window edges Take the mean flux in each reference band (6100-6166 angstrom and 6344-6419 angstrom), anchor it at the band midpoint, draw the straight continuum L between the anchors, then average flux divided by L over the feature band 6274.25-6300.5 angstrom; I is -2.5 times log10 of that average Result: 0.27 mag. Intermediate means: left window 3.28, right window 3.56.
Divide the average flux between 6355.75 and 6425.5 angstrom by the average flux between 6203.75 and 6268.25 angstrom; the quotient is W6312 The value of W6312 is 1.7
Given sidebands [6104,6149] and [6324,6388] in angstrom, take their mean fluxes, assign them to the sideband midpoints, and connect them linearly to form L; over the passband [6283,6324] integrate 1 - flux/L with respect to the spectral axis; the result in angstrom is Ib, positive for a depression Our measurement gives 5.4 angstrom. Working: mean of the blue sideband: 3.46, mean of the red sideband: 3.47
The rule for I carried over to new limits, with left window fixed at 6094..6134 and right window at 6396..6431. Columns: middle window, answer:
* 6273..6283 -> 0.43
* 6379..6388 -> 0.18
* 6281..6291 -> 0.33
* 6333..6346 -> 0.06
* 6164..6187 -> 0.44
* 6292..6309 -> 0.23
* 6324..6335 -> 0.10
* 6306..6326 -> 0.15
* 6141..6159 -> 0.03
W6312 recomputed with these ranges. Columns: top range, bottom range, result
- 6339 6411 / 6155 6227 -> 1.57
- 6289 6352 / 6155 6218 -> 1.42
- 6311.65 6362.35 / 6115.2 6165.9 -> 1.06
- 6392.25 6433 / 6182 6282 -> 1.76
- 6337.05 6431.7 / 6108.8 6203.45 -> 1.25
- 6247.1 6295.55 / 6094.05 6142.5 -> 0.71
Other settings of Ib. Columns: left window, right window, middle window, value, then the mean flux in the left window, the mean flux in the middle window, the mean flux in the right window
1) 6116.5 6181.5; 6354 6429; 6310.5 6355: 0.3 angstrom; 3.02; 3.43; 3.59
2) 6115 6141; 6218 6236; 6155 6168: 2.0 angstrom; 3.42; 2.44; 1.84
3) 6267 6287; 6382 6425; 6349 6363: -1.6 angstrom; 2.49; 3.57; 3.63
